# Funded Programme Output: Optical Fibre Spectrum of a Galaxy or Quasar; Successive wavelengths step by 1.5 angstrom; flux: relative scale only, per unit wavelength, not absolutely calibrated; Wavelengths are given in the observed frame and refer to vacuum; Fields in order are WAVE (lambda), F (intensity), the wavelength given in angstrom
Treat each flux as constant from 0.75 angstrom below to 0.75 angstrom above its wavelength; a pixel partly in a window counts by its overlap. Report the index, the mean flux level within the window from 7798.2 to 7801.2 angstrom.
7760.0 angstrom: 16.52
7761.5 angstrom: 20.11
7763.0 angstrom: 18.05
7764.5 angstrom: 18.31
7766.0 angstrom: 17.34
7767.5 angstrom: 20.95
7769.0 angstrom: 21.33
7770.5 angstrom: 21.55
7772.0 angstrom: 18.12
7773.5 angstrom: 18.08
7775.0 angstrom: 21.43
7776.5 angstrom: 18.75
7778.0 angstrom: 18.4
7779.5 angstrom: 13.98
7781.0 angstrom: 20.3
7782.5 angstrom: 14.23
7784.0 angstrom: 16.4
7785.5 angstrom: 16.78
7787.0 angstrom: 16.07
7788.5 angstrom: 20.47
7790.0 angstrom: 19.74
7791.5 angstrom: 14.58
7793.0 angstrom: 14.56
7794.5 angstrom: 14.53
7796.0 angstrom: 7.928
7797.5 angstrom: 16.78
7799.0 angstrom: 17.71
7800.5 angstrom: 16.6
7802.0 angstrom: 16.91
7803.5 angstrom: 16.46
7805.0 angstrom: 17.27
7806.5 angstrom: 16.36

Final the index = 17.2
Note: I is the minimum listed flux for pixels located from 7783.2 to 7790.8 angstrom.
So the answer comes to 16.07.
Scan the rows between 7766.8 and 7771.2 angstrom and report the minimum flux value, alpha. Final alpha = 20.95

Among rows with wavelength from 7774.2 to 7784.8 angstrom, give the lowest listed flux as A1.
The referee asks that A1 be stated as 13.98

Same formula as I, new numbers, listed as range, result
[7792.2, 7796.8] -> 7.928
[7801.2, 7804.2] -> 16.46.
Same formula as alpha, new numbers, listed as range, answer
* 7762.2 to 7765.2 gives 18.05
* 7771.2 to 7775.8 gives 18.08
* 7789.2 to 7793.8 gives 14.56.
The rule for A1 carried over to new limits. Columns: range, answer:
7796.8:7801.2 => 16.6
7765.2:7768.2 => 17.34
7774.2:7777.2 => 18.75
